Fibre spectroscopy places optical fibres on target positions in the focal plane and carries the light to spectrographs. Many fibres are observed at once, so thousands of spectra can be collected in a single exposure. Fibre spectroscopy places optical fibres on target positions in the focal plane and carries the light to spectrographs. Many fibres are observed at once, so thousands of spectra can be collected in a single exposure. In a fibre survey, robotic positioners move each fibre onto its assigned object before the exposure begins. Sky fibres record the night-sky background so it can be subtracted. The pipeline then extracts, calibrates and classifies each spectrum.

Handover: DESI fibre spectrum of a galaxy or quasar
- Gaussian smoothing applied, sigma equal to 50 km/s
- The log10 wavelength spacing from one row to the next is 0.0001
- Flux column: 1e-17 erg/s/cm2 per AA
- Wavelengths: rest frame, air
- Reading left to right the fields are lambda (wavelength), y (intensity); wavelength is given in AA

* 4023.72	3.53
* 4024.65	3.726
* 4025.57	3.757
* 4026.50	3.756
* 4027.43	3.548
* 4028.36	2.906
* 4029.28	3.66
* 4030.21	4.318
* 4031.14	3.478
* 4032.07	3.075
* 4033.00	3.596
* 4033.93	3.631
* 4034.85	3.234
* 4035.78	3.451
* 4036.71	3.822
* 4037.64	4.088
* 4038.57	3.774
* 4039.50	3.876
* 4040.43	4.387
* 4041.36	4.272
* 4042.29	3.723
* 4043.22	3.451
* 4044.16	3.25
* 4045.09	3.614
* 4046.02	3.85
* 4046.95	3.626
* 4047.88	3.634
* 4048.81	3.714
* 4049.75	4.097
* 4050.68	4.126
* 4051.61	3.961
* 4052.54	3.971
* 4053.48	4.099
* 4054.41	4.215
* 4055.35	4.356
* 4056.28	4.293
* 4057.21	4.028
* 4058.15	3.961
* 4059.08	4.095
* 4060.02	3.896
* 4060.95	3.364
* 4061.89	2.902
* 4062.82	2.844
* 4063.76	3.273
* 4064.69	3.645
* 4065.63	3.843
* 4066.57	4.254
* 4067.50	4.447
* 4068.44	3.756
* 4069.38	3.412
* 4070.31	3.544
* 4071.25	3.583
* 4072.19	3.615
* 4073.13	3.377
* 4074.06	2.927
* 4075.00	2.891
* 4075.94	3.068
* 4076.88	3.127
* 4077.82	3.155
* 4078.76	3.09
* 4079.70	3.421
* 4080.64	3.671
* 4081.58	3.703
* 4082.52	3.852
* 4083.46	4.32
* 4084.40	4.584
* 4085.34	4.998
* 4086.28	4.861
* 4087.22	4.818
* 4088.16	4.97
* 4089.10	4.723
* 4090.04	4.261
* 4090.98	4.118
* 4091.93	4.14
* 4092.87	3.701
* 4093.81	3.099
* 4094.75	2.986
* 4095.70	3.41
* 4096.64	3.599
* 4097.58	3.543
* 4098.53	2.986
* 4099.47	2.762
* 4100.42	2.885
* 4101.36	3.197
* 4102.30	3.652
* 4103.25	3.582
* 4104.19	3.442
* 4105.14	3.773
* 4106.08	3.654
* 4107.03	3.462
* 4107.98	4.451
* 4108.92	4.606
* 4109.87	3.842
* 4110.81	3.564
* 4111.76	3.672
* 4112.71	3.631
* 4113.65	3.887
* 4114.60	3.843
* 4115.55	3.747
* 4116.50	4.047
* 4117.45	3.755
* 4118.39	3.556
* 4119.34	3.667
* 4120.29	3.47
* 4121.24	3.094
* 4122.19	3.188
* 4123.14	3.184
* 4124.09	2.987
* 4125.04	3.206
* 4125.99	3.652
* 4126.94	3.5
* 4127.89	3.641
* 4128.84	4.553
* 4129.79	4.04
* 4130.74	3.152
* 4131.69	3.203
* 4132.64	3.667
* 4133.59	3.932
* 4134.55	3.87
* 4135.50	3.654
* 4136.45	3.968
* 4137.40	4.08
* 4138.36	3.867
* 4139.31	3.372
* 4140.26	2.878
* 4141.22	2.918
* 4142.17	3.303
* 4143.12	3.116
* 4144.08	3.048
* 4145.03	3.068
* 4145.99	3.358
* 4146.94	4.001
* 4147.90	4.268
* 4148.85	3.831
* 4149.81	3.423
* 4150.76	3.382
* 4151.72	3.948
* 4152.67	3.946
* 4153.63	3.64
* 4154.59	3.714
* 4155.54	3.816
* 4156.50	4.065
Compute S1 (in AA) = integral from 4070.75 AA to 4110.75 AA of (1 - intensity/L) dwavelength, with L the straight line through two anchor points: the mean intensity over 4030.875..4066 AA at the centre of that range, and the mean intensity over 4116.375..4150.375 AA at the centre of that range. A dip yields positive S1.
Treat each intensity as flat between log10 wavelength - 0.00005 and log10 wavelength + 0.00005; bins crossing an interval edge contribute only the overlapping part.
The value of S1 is -0.73 AA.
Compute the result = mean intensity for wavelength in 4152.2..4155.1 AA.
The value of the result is 3.77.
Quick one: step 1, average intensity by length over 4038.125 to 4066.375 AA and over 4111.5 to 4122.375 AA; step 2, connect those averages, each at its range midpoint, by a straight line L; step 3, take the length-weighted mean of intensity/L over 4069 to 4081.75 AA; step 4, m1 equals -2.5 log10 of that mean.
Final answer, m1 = 0.13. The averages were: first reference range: 3.81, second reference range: 3.64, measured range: 3.32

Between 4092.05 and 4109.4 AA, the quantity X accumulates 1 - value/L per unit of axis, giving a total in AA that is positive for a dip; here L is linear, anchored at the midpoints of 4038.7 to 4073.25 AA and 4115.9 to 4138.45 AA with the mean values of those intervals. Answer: 0.9 AA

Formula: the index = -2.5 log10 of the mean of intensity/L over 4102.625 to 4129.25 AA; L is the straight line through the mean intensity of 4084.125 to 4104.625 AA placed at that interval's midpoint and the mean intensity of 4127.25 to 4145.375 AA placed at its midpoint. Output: 0.01 mag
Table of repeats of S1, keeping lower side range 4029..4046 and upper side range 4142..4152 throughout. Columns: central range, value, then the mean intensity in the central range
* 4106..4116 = -0.8 AA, 3.86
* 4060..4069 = 0.1 AA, 3.61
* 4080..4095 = -2.3 AA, 4.19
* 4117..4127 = 0.5 AA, 3.38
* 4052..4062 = -0.8 AA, 3.96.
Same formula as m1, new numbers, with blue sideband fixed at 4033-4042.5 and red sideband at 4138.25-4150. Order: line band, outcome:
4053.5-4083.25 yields 0.03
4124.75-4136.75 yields -0.07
